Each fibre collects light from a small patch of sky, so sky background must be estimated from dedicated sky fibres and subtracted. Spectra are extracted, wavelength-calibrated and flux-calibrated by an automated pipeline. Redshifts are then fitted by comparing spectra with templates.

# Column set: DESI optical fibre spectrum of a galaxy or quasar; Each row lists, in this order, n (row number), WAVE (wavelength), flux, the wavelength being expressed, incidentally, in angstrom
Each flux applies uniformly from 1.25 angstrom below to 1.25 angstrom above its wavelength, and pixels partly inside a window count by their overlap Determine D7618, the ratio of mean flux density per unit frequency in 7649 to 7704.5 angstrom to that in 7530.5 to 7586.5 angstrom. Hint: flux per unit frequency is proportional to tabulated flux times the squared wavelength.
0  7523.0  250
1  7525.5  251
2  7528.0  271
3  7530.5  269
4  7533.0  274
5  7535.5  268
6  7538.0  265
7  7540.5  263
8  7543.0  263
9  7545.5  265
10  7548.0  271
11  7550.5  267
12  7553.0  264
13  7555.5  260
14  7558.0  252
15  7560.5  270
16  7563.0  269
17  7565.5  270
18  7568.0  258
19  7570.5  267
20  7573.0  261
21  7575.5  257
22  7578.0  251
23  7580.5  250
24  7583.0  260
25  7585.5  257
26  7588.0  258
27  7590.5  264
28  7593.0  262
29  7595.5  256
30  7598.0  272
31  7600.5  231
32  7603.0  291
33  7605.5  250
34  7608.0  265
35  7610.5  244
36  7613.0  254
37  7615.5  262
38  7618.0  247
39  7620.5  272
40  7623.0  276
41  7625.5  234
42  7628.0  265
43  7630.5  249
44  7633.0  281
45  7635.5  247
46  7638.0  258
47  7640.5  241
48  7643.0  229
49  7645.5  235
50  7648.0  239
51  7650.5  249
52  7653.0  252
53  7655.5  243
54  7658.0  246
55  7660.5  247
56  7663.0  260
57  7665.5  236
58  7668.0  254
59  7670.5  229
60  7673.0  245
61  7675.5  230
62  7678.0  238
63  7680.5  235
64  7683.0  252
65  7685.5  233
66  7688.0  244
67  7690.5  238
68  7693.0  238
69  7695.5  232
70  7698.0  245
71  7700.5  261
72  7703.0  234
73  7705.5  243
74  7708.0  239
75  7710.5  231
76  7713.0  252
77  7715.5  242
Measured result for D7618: 0.95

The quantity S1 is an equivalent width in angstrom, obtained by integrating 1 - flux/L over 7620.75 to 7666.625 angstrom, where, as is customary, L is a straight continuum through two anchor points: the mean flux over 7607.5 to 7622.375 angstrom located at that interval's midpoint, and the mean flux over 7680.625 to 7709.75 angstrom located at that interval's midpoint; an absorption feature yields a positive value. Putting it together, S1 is 0.4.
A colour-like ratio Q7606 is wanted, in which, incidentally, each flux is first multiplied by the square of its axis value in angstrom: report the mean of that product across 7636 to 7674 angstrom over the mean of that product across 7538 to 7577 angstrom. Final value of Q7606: 0.95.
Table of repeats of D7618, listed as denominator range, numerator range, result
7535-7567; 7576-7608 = 0.99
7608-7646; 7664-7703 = 0.96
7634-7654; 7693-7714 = 1.01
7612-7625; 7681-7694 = 0.94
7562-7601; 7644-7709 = 0.96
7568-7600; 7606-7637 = 1.01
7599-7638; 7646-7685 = 0.95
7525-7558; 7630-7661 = 0.96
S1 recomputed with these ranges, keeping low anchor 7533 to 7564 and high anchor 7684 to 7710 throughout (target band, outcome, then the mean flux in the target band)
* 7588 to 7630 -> -0.6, 259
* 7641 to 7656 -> 0.5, 241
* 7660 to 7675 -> 0.1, 244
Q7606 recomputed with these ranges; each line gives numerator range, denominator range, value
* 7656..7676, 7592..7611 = 0.96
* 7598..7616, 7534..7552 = 0.98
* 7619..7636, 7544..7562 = 1.01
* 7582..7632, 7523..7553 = 0.99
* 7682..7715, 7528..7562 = 0.95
